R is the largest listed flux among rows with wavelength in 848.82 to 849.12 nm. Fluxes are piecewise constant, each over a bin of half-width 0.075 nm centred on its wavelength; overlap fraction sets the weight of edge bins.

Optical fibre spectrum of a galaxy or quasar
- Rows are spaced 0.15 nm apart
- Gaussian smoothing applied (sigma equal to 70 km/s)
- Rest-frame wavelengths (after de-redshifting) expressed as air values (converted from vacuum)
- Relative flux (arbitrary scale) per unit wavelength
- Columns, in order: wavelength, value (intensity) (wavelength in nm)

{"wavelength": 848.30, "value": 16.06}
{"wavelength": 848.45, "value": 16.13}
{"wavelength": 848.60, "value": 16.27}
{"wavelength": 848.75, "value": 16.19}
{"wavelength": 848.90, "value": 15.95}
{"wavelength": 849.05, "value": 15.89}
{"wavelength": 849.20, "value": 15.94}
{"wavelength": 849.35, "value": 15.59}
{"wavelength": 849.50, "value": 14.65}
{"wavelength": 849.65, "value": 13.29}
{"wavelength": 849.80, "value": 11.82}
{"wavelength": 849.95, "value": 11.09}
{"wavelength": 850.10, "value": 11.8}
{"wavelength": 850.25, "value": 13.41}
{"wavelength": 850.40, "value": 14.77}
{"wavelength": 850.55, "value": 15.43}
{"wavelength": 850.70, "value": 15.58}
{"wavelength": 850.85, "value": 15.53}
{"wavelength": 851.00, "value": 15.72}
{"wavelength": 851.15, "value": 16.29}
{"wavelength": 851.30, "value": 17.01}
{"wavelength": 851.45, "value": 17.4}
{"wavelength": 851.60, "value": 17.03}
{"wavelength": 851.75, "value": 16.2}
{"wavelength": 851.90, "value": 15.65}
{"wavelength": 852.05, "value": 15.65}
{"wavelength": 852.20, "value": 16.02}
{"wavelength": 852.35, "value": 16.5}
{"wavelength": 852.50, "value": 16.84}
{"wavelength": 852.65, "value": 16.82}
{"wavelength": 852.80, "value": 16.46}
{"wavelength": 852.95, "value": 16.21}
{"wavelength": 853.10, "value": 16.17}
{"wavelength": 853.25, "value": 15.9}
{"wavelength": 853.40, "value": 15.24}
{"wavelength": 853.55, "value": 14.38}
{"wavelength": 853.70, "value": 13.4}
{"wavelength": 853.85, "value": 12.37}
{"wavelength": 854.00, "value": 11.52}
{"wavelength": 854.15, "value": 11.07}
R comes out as 15.95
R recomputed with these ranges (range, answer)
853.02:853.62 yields 16.17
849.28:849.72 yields 15.59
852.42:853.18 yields 16.84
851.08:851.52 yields 17.4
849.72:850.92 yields 15.58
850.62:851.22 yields 16.29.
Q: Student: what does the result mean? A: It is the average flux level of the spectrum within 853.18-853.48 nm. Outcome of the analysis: 15.5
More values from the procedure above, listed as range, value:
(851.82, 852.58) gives 16.1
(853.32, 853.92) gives 13.9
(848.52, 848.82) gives 16.2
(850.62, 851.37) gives 16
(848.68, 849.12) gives 16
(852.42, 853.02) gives 16.6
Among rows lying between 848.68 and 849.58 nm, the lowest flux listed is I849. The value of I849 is 14.65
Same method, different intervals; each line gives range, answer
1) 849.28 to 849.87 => 11.82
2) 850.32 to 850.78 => 14.77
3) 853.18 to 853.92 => 12.37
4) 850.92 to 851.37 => 15.72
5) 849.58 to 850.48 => 11.09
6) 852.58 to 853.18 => 16.17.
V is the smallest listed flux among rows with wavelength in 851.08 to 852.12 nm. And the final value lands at 15.65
